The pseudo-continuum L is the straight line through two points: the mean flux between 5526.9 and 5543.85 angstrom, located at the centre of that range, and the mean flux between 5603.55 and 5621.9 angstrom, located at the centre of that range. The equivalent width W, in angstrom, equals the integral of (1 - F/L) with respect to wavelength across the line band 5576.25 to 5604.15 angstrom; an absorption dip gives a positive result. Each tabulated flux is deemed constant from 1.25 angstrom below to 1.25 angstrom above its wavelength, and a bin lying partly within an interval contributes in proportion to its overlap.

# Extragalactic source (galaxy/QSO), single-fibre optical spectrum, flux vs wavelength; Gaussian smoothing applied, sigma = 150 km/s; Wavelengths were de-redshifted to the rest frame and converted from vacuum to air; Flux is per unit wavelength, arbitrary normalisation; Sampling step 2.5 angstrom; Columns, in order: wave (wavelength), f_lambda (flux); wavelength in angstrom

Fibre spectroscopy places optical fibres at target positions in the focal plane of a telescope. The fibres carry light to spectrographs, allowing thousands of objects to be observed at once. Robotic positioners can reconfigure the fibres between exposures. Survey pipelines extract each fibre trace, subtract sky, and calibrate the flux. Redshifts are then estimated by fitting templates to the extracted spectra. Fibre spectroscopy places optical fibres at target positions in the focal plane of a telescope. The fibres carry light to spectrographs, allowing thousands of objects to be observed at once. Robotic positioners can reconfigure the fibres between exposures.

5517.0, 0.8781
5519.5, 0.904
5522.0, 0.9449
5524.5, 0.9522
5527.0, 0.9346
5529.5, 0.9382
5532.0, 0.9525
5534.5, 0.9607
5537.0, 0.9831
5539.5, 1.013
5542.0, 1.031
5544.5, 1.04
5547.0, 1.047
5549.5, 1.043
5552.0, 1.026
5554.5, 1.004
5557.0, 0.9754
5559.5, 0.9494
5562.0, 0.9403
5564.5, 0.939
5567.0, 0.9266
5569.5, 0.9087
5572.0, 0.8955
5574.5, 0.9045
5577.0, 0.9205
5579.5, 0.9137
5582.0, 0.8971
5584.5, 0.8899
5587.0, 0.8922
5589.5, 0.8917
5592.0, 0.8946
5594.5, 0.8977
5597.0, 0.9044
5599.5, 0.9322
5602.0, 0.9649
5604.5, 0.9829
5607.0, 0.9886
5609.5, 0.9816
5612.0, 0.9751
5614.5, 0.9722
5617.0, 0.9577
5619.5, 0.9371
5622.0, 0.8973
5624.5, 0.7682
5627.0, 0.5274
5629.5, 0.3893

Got 1.7 angstrom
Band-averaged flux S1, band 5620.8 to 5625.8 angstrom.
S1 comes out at 0.829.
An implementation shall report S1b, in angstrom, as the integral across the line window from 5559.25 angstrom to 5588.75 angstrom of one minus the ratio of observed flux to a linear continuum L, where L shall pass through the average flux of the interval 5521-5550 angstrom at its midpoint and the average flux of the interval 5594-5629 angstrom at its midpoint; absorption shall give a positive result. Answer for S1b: 0.8 angstrom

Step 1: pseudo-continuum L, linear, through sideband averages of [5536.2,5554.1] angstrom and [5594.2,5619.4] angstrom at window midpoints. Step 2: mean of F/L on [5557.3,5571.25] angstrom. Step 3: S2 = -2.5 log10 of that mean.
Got 0.08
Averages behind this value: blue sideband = 1.03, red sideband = 0.957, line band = 0.934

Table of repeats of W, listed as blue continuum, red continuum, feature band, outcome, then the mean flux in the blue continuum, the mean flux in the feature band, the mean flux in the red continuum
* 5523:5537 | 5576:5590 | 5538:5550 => -1.2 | 0.951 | 1.03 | 0.901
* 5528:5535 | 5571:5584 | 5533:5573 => -2.2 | 0.949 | 0.981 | 0.906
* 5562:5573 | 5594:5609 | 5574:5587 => 0.4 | 0.921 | 0.904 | 0.949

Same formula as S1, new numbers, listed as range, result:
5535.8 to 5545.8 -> 1.02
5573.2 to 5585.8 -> 0.905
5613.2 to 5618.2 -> 0.965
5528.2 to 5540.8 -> 0.97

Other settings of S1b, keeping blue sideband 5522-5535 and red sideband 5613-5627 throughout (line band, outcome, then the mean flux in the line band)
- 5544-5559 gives -1.4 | 1.02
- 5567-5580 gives 0.0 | 0.91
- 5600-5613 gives -1.3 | 0.976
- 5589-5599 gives -0.1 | 0.9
